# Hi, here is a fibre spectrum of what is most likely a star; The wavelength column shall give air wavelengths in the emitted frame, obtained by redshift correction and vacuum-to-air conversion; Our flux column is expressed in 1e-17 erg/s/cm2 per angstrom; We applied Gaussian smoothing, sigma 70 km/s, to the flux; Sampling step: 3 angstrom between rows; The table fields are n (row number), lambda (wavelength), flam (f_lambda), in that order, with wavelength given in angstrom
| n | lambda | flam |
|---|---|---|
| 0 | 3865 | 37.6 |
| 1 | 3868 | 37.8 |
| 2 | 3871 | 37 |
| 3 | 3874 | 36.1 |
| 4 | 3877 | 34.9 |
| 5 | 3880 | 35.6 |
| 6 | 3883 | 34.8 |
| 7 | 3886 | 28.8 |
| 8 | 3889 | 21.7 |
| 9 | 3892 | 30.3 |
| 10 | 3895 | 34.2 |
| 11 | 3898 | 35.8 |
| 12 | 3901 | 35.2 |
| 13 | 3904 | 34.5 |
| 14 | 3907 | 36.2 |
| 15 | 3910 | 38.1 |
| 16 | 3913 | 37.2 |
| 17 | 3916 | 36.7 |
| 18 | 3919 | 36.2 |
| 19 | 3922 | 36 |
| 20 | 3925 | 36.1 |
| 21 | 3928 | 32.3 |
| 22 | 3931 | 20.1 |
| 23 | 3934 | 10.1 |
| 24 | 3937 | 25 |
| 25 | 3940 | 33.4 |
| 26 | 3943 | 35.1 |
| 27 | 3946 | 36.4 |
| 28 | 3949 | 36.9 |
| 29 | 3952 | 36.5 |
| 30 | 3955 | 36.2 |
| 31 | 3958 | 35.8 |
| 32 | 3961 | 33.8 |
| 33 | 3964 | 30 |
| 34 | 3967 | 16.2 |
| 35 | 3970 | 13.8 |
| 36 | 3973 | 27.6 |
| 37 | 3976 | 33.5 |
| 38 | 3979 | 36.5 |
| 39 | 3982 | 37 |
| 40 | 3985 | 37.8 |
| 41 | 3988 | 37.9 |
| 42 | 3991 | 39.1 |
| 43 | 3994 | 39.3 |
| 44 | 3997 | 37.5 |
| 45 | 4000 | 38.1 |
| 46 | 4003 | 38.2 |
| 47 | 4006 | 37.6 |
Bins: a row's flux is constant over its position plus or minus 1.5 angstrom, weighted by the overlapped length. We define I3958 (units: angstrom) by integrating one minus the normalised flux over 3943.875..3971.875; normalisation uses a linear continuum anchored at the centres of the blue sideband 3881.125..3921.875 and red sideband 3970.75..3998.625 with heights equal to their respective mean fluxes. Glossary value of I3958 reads 3.5 angstrom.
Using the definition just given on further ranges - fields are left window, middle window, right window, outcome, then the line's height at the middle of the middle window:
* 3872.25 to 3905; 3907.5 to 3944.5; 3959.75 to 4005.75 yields 1.7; 33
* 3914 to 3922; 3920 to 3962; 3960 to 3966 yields 1.8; 33.4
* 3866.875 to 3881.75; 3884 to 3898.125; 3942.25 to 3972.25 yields 2.1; 35.1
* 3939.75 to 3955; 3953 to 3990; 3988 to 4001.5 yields 5.7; 37.2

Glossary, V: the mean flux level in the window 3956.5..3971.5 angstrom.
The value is 25.9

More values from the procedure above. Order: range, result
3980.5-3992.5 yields 37.9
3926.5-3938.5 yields 21.9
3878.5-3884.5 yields 35.2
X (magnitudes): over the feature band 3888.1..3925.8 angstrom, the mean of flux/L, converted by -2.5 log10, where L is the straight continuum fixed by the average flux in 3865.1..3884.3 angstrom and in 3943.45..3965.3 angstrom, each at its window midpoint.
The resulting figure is 0.03 mag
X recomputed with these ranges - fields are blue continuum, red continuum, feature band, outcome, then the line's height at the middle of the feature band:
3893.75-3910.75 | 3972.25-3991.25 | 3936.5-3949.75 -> 0.058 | 35.7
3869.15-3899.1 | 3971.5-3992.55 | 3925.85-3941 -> 0.370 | 34.3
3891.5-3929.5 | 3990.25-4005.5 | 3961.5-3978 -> 0.430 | 37.4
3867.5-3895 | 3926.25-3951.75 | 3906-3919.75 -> -0.197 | 30.8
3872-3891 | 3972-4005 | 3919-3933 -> 0.102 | 34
